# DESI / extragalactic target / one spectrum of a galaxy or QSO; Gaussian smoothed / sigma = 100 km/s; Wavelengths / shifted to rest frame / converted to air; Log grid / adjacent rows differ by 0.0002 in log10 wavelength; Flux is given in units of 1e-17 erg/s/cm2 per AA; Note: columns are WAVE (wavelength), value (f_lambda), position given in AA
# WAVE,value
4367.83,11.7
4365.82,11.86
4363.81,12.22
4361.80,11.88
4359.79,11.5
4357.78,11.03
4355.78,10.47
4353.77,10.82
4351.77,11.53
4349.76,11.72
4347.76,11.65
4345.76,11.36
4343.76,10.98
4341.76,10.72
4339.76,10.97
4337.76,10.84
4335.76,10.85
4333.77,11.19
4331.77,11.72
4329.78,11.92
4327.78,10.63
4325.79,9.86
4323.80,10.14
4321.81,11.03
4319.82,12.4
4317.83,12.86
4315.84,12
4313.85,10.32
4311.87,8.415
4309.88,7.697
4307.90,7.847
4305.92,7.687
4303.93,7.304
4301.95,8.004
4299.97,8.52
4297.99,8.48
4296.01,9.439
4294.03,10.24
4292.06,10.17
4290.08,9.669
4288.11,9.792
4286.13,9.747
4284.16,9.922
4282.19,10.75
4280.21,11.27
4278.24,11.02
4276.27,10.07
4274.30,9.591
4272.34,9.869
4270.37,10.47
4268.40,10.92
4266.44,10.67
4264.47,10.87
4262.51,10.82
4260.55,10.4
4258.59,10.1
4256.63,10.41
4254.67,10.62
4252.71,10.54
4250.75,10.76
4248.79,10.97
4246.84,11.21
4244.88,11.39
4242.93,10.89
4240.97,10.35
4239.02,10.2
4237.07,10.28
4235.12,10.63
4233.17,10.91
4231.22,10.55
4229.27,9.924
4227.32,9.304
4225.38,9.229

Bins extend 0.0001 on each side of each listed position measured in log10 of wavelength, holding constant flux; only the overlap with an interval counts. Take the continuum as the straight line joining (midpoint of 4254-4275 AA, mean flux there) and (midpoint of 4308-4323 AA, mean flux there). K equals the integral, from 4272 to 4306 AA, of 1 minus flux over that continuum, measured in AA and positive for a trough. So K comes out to 2.9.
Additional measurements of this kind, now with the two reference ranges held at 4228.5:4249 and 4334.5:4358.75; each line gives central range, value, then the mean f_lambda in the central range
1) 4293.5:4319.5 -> 4.1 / 9.2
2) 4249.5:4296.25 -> 1.9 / 10.4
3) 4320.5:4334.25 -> 0.1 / 10.9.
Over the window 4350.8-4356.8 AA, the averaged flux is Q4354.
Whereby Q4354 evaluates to 10.9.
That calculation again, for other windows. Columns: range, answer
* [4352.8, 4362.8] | 11.1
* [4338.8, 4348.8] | 11.1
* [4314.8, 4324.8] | 11.7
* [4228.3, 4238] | 10.5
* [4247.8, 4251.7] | 10.9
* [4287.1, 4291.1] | 9.72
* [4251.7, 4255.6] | 10.6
